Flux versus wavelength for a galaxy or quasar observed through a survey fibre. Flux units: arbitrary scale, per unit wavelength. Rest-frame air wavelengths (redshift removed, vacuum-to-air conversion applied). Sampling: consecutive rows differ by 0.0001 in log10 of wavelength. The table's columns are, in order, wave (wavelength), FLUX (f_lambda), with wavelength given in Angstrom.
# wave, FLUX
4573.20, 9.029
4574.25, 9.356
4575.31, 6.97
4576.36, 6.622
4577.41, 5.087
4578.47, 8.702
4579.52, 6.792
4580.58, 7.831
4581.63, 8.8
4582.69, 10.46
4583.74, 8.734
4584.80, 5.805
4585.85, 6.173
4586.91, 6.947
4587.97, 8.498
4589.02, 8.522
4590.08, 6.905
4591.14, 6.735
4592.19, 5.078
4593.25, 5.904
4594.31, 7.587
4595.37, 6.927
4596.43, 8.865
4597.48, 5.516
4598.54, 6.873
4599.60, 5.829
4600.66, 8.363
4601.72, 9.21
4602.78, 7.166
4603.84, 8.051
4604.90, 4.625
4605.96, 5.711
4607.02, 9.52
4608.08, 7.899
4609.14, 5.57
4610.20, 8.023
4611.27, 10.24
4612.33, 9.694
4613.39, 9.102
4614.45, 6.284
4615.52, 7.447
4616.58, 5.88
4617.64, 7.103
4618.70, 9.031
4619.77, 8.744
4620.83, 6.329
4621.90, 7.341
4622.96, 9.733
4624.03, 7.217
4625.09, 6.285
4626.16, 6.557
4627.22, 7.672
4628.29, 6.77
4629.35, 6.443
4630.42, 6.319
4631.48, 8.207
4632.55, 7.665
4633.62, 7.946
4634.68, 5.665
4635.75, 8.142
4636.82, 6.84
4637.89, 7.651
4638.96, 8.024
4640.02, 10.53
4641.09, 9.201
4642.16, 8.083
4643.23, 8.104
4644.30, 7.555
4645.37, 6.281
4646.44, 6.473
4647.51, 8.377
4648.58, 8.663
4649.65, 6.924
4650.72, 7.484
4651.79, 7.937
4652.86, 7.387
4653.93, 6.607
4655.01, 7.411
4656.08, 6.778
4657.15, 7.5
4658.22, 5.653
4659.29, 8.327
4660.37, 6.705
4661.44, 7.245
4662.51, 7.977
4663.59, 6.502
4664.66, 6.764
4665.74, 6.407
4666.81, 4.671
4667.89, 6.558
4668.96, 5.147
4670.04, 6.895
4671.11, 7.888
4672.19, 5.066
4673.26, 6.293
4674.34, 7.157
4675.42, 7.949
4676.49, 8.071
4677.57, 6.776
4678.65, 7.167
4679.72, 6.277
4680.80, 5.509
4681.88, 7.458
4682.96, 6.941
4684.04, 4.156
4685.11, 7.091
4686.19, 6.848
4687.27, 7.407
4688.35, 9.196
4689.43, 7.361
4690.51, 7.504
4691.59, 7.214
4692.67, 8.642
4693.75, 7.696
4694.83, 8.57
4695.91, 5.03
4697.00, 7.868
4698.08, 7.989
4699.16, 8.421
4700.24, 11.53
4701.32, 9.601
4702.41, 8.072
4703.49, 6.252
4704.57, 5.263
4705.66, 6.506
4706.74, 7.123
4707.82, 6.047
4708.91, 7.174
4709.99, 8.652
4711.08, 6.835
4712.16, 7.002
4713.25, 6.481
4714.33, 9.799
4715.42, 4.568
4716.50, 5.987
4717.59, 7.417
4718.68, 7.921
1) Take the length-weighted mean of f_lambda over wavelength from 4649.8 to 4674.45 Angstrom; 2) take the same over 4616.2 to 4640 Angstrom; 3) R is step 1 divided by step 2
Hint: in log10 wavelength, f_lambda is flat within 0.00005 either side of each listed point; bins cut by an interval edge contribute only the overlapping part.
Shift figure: 0.92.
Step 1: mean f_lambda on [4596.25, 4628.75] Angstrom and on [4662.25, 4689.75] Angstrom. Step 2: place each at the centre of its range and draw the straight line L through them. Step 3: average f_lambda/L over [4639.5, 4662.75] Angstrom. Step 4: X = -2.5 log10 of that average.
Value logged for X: -0.08 mag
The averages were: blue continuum 7.49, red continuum 6.73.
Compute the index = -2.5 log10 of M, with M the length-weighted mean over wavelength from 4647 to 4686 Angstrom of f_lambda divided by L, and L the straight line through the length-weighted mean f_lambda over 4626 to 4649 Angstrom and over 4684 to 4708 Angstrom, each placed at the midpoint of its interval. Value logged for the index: 0.11 mag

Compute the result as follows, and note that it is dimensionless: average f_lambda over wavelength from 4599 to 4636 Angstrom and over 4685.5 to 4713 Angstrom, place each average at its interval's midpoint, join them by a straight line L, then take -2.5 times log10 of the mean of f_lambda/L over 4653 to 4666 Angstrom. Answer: 0.08 mag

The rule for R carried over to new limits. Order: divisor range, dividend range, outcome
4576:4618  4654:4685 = 0.91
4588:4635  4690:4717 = 1.01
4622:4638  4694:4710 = 1.04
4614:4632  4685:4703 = 1.10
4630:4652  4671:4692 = 0.90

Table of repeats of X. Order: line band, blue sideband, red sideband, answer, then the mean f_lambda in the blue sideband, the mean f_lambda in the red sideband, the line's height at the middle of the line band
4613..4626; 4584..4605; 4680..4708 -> -0.05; 7.05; 7.36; 7.13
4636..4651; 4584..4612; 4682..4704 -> -0.06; 7.21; 7.67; 7.43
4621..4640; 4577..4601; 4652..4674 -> -0.07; 7.26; 6.71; 6.95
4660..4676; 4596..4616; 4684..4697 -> 0.12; 7.57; 7.37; 7.42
